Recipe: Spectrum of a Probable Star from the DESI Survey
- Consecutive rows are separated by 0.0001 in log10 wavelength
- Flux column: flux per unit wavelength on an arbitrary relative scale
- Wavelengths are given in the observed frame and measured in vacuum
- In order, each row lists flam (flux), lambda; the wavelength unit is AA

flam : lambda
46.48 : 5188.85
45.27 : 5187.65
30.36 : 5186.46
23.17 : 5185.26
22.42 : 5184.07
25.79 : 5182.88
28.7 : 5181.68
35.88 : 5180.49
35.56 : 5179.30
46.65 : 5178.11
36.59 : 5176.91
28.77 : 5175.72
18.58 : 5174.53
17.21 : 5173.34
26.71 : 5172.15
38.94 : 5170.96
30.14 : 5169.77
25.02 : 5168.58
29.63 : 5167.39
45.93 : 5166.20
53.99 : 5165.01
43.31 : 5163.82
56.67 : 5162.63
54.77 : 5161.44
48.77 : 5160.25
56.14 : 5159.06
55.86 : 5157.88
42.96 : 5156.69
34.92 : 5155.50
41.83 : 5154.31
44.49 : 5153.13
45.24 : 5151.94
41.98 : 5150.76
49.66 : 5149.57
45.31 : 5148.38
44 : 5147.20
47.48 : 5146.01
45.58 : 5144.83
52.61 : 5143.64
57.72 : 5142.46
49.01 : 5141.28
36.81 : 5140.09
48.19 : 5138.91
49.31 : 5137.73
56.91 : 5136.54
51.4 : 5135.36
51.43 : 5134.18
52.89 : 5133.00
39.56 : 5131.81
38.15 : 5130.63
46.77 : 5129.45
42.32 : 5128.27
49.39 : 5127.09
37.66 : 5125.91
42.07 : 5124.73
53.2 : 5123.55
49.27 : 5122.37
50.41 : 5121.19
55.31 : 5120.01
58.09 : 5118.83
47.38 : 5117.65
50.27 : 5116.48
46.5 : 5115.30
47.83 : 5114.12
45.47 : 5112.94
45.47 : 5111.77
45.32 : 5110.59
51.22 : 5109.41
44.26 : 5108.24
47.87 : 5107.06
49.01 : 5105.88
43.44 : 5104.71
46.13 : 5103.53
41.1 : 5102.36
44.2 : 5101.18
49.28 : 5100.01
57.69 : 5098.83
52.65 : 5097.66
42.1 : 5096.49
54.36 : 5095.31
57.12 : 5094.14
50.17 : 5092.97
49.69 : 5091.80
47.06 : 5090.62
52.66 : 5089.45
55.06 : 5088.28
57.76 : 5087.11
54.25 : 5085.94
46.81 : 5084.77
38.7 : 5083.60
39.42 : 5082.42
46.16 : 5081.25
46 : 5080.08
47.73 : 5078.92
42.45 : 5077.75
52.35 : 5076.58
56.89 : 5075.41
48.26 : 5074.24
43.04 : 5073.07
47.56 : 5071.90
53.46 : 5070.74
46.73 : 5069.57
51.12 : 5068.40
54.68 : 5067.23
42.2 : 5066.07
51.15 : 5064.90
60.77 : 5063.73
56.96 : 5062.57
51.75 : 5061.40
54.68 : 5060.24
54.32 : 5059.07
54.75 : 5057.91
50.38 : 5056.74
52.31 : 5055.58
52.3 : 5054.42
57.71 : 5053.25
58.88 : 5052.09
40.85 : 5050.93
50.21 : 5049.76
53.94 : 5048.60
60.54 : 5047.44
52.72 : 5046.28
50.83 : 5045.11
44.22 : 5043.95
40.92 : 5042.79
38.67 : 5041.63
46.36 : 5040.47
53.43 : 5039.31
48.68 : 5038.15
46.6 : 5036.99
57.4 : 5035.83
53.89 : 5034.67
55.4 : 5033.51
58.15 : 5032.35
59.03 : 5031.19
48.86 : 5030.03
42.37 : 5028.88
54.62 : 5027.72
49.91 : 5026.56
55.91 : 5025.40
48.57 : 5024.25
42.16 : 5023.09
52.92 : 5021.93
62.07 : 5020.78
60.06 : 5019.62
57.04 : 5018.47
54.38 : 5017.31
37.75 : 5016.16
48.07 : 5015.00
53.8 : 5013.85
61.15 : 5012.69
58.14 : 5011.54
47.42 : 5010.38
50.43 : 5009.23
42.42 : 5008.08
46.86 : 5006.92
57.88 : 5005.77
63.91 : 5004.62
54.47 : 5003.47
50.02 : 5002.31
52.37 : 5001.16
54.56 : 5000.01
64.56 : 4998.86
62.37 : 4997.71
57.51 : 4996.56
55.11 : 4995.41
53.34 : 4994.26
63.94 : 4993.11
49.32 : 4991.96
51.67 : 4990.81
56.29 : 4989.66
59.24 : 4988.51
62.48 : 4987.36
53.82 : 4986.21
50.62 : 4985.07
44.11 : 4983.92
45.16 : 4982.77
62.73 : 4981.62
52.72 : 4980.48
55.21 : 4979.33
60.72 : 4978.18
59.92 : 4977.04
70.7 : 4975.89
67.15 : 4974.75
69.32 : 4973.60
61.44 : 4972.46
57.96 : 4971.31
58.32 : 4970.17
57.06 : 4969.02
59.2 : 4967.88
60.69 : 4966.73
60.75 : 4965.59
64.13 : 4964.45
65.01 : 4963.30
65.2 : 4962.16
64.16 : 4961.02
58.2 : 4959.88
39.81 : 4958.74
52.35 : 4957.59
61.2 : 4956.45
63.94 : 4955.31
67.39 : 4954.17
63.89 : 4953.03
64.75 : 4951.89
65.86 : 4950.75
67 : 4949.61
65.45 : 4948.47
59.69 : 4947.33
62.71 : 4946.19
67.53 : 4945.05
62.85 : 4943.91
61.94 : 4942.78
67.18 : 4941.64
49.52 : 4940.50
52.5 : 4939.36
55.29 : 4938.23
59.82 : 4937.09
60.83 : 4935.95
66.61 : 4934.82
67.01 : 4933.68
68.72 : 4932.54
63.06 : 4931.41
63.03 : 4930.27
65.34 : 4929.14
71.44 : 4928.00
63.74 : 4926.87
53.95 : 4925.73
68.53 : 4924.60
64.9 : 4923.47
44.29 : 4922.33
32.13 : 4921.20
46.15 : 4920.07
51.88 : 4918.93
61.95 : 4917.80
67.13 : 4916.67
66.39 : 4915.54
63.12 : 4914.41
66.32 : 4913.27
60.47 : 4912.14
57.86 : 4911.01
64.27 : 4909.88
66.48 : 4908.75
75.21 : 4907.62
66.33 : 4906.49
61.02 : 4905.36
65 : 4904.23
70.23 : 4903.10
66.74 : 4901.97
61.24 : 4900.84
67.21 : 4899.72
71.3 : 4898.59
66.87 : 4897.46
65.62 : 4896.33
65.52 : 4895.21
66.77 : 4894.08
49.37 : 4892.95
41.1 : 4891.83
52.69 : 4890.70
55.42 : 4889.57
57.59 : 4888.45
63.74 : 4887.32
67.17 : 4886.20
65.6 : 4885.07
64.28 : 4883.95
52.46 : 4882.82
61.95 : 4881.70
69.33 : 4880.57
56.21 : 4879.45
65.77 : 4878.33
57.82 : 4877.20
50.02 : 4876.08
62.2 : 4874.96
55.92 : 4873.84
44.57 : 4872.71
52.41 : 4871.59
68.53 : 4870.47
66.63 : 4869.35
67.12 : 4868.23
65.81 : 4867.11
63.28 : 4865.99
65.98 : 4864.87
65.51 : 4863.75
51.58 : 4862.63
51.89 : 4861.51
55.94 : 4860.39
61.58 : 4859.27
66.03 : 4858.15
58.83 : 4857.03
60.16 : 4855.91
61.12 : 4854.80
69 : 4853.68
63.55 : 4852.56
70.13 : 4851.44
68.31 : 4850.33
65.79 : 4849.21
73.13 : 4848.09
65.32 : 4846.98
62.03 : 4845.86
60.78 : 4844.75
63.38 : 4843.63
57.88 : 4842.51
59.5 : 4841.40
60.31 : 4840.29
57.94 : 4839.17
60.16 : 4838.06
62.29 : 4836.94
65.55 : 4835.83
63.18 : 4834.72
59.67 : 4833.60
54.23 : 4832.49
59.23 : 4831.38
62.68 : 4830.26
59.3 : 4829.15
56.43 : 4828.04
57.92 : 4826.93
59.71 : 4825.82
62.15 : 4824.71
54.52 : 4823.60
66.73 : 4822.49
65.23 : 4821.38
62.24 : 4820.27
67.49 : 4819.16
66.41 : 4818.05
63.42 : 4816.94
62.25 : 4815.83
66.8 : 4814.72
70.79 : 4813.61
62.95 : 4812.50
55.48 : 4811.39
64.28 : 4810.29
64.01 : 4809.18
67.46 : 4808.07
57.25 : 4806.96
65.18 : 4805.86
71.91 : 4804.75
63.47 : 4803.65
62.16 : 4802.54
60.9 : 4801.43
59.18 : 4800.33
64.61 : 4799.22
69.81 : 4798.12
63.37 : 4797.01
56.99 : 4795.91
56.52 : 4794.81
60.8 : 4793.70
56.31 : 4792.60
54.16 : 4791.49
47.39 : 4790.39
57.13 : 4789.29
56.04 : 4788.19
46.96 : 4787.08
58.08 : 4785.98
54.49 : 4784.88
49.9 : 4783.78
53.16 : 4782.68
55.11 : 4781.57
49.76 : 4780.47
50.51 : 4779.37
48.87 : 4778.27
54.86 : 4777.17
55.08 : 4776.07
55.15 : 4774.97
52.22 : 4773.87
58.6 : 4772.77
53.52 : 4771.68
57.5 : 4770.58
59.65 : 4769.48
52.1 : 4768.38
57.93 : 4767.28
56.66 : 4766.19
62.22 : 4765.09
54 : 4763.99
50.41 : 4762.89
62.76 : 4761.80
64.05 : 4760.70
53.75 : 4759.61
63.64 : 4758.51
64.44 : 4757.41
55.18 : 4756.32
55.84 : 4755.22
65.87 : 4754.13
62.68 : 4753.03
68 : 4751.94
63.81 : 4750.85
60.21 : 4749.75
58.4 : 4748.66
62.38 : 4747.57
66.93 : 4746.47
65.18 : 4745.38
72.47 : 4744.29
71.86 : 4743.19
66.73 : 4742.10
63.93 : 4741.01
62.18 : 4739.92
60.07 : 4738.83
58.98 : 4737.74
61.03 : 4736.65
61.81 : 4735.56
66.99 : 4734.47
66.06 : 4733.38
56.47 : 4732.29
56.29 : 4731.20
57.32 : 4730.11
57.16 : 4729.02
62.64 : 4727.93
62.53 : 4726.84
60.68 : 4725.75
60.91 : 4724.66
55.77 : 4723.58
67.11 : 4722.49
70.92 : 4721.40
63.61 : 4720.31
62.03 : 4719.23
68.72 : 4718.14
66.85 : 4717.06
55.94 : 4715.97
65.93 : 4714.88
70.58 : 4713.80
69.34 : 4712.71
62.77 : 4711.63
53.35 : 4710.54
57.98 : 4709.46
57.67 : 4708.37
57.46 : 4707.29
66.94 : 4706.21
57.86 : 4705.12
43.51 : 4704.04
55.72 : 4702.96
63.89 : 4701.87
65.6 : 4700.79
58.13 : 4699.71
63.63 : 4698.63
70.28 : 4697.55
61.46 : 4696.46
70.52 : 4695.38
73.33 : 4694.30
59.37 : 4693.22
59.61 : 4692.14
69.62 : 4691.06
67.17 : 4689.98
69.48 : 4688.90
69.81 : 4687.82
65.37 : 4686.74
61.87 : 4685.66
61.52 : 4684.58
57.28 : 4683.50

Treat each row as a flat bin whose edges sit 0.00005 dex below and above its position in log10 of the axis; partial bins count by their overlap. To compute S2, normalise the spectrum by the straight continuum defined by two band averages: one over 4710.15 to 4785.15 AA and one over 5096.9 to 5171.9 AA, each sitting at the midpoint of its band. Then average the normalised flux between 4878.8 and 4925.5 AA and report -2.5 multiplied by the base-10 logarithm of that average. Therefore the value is -0.12 mag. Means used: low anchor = 60.2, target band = 61.1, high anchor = 46.7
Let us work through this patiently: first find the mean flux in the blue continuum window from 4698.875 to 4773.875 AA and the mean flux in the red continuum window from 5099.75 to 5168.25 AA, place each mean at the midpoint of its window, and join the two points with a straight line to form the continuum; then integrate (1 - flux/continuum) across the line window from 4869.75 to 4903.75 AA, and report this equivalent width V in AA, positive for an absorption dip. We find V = -2.9 AA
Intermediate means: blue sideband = 61.1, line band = 60.6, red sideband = 47.2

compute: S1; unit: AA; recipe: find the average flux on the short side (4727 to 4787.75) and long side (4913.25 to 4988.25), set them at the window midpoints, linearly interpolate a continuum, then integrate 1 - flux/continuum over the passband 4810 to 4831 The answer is -1.1 AA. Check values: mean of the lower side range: 58.9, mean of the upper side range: 60.2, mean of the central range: 62.4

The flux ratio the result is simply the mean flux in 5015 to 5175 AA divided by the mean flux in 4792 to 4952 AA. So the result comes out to 0.78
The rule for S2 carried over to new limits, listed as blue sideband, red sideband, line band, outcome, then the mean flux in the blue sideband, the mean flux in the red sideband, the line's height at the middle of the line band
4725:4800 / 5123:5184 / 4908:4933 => -0.160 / 58.9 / 42.5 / 52.3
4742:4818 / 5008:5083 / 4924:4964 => -0.147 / 59.6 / 51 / 54.3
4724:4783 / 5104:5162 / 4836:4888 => -0.103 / 59.6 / 47.6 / 56.1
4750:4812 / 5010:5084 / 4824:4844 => -0.060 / 58.3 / 51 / 56.8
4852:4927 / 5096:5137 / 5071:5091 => 0.029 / 60.8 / 47.8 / 49.8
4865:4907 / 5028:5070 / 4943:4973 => -0.080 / 61.4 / 51.5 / 57.1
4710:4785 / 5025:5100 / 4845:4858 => -0.143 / 60.2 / 50.8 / 57.1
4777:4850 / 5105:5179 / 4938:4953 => -0.148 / 60.3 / 44.9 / 54.1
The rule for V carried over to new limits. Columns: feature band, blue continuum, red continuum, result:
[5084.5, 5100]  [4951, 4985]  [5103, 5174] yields -0.82 AA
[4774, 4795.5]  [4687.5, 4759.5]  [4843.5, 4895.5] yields 2.89 AA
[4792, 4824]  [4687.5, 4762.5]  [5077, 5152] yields -1.88 AA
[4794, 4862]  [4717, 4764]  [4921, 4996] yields -1.22 AA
